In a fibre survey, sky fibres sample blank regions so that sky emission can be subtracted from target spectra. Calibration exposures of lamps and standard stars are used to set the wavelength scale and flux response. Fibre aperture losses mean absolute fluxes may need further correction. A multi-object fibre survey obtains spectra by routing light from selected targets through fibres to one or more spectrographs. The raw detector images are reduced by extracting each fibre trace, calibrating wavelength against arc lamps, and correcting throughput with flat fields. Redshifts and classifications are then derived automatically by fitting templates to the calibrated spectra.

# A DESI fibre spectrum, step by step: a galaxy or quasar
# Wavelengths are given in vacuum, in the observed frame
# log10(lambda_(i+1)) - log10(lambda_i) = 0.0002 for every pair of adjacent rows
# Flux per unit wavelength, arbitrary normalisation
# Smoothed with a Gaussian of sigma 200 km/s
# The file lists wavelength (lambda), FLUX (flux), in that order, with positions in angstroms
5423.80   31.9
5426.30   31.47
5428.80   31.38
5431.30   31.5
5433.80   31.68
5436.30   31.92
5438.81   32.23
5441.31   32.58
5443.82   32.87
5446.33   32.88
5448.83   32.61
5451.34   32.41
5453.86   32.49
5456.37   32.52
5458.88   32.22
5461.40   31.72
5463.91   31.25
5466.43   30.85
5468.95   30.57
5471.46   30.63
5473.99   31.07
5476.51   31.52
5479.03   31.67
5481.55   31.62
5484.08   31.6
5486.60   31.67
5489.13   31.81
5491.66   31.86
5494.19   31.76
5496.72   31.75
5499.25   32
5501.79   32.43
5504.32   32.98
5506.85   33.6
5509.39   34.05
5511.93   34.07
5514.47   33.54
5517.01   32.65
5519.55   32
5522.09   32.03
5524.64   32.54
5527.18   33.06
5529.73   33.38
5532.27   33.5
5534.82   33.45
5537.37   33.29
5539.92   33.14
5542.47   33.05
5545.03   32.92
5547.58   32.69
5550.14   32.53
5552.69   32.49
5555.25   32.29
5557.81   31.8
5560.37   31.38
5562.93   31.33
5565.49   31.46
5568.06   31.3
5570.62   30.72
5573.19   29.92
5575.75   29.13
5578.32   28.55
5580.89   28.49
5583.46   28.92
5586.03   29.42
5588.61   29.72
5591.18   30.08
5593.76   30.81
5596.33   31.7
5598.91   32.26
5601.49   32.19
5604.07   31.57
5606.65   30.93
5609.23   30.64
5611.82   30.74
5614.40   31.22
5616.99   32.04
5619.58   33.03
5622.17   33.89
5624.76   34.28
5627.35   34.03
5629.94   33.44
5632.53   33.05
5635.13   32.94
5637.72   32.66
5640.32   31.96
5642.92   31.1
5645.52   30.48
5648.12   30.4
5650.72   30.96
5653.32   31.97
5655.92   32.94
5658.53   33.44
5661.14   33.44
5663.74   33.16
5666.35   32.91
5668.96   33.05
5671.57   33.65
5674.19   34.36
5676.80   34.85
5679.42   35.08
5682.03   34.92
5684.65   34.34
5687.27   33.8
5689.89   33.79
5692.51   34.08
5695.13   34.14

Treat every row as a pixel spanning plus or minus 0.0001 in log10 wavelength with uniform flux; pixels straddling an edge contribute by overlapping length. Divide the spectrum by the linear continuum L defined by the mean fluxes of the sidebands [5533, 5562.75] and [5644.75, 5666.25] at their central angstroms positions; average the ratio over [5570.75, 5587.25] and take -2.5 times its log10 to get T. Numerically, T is 0.116 mag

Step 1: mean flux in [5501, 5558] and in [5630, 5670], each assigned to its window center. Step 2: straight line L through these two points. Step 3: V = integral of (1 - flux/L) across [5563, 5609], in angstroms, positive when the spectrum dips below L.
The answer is 3.1 angstroms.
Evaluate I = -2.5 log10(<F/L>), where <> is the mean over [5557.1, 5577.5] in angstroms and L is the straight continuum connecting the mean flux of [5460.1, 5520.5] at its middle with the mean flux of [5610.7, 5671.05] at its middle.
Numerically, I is 0.05 mag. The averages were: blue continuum 32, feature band 30.8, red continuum 32.5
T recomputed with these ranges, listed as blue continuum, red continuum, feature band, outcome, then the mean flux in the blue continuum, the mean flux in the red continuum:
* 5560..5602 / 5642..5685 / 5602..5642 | -0.02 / 30.4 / 33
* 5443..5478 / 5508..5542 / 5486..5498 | 0.02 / 31.8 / 33.1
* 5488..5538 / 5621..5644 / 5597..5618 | 0.05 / 32.8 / 33.1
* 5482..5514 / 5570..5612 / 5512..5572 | -0.03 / 32.5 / 30.3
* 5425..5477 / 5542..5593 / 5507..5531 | -0.06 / 31.8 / 30.9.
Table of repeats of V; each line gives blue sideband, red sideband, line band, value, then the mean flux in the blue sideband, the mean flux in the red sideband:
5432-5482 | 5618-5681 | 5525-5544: -0.5 angstroms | 31.9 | 33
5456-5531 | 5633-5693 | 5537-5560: -0.1 angstroms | 32.1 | 33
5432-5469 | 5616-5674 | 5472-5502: 0.5 angstroms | 32.1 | 32.7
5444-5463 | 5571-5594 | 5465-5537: -2.3 angstroms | 32.4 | 29.4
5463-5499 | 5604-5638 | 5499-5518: -1.0 angstroms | 31.4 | 32.5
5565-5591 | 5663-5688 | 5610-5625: -0.4 angstroms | 29.7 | 34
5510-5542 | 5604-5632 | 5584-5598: 1.0 angstroms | 33.1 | 32.4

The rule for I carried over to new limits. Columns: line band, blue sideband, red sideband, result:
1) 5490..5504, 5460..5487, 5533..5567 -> -0.013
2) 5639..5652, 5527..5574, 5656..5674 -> 0.073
